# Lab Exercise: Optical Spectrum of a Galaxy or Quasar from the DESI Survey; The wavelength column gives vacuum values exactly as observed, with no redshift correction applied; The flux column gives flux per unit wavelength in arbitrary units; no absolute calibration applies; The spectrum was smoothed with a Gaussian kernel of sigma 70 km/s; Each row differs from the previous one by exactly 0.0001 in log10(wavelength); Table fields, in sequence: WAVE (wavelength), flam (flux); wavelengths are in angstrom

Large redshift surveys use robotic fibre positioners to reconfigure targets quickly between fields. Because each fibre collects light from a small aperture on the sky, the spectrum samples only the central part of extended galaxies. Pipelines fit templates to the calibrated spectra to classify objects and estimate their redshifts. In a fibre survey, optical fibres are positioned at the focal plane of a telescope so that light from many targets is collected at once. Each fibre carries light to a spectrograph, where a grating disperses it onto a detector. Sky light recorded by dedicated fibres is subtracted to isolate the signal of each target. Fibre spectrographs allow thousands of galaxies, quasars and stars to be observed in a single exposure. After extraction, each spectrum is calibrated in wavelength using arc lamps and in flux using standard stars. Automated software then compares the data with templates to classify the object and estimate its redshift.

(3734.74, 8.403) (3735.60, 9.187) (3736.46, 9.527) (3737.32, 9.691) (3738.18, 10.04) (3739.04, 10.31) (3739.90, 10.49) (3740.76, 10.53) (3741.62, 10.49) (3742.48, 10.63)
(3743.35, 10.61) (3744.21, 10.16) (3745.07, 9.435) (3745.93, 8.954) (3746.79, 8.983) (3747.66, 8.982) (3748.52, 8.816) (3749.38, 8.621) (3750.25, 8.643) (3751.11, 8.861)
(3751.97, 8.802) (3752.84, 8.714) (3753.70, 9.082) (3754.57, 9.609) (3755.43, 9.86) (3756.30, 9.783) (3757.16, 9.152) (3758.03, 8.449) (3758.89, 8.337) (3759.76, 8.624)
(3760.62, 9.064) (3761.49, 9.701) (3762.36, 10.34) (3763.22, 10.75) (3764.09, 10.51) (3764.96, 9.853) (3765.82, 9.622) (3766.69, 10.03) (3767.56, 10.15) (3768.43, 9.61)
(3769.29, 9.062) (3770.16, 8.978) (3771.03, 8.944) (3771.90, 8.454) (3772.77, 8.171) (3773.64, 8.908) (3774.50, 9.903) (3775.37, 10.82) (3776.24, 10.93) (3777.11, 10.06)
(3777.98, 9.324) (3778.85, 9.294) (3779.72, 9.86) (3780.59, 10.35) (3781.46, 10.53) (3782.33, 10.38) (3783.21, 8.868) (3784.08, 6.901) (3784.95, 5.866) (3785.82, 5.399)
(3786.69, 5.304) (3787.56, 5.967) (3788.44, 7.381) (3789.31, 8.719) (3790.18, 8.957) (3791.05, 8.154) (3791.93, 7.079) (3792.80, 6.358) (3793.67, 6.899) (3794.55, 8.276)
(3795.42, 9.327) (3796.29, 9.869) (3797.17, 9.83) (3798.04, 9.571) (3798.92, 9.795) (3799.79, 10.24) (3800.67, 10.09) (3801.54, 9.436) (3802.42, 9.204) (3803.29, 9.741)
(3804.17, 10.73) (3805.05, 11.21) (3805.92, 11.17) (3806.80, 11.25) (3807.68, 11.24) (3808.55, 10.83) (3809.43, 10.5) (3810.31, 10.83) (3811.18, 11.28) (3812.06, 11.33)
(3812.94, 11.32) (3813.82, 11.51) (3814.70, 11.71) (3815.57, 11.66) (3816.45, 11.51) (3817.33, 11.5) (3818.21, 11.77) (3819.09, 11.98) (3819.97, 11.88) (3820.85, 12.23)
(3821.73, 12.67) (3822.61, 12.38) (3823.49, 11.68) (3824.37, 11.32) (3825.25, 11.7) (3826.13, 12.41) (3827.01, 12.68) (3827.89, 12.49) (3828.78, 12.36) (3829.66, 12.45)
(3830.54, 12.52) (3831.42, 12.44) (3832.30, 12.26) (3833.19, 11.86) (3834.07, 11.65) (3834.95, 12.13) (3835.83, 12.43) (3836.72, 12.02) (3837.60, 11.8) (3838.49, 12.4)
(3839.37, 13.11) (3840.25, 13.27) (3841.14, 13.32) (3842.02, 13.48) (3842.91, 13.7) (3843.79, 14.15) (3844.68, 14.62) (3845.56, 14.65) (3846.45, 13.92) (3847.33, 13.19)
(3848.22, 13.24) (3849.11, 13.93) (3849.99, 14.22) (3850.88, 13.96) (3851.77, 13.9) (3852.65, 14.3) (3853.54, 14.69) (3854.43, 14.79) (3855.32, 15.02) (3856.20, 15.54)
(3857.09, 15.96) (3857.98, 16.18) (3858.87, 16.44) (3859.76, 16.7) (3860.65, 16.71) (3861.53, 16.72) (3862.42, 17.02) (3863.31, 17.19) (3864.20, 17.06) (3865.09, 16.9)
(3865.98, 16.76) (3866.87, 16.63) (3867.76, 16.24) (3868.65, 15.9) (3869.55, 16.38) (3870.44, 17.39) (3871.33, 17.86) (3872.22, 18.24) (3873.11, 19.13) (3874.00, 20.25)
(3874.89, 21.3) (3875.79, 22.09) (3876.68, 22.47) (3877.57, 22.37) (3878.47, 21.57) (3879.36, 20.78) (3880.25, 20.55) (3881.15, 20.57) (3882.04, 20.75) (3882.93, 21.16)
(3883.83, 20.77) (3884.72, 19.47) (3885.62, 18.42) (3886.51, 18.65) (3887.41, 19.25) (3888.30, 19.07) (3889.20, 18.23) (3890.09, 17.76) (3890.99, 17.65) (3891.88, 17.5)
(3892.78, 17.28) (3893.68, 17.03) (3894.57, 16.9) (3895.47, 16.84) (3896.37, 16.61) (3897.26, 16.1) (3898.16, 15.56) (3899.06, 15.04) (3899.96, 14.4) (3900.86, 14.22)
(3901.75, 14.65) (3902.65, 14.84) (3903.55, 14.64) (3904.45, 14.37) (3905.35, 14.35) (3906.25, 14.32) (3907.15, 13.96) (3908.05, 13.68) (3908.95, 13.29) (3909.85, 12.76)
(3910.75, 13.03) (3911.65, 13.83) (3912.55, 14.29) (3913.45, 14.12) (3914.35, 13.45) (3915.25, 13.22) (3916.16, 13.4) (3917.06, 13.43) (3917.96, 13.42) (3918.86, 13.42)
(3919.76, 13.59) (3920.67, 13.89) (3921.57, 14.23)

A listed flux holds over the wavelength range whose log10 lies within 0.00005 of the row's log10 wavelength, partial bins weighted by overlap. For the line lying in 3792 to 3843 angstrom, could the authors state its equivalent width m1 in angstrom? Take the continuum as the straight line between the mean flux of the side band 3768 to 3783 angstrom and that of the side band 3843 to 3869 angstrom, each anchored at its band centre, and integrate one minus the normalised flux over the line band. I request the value 5.6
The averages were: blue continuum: 9.61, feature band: 11.3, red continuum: 15.4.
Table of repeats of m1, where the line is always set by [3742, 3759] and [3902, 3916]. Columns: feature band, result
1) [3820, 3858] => -4.3 angstrom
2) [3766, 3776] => 0.4 angstrom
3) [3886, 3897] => -3.6 angstrom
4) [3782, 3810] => 4.5 angstrom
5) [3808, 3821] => -0.4 angstrom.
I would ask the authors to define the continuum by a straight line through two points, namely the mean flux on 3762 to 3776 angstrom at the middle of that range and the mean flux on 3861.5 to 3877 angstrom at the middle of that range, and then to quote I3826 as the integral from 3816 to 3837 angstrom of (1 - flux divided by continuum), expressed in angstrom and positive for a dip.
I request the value 3.45 angstrom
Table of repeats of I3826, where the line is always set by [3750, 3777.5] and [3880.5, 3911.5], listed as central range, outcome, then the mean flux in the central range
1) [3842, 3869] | -1.7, 15.3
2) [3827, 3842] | 0.9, 12.4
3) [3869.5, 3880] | -3.2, 20.1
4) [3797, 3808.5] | 1.2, 10.3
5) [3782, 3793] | 3.5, 7.32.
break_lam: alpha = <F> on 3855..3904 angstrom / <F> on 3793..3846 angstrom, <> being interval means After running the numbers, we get 1.5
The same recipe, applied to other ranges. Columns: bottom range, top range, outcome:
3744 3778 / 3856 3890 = 1.98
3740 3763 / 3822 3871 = 1.51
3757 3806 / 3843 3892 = 1.91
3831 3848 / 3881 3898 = 1.41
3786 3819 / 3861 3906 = 1.83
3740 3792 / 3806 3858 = 1.39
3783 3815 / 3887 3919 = 1.64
